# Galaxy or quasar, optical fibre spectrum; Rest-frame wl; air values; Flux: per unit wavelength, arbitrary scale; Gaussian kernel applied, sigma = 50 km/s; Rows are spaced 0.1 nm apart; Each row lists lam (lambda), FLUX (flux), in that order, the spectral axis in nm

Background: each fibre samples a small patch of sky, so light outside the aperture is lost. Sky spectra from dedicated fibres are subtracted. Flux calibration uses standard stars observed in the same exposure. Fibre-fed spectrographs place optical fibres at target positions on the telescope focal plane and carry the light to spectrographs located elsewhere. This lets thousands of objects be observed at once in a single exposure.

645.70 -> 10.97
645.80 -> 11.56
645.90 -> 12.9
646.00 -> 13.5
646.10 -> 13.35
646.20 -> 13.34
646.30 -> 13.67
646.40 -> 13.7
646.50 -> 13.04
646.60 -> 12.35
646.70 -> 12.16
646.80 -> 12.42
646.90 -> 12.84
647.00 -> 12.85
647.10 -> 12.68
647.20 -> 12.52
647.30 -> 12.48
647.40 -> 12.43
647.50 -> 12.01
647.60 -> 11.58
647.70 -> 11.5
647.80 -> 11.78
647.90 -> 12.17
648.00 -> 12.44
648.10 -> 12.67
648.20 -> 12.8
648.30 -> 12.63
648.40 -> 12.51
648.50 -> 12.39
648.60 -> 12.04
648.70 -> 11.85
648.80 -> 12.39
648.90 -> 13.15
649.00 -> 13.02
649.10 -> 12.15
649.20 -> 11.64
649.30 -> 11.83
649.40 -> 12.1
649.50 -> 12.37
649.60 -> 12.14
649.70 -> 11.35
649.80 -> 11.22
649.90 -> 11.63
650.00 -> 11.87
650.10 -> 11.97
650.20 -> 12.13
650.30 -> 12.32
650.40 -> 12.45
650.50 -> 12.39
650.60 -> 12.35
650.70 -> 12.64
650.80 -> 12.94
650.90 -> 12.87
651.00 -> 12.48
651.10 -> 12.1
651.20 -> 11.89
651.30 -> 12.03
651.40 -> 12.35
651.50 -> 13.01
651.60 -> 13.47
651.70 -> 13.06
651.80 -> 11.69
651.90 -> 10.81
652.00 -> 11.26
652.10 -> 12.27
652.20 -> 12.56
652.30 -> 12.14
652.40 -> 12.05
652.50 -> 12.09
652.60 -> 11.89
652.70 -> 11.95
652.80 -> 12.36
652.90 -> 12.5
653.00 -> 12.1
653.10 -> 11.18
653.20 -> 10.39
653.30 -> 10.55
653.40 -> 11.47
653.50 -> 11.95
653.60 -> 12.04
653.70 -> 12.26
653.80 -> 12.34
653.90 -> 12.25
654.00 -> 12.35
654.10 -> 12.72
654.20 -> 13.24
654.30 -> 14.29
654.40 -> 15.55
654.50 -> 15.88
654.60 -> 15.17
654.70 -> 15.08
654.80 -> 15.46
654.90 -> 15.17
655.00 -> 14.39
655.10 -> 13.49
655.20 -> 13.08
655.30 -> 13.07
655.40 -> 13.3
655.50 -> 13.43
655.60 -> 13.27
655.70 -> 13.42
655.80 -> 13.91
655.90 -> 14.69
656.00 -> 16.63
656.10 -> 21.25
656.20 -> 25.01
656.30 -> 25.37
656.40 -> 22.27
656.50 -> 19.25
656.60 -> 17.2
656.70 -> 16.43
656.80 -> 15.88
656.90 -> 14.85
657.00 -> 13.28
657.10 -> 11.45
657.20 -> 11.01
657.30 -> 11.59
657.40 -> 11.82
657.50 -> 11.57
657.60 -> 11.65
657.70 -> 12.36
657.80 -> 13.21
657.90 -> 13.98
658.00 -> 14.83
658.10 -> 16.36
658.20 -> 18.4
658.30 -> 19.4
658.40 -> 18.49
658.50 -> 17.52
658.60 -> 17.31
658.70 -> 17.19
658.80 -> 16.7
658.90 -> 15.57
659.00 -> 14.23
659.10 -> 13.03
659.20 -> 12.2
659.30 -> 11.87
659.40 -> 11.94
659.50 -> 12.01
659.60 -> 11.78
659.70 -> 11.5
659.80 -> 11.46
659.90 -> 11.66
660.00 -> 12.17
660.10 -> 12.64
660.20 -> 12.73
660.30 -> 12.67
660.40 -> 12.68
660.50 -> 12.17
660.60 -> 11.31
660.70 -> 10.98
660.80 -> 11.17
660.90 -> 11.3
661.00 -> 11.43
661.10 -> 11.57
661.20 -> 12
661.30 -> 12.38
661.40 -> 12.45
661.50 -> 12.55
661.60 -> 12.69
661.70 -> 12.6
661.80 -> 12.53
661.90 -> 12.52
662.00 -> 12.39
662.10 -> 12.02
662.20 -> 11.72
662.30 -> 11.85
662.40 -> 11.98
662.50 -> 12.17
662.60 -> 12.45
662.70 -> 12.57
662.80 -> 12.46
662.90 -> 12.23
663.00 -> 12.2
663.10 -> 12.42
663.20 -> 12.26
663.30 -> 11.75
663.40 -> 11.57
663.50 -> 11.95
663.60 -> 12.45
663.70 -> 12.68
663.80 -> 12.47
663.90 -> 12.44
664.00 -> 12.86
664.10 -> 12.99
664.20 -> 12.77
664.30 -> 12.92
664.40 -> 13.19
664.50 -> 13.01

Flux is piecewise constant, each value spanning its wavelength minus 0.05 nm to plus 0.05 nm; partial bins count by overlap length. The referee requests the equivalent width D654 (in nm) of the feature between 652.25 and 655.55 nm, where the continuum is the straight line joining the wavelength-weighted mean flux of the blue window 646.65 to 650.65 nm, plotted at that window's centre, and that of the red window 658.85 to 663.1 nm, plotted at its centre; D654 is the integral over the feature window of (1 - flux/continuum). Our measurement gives -0.19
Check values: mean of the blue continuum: 12.2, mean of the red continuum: 12.2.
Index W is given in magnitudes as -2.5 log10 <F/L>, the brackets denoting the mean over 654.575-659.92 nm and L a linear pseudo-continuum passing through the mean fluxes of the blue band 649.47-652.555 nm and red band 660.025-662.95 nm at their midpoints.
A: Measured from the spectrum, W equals -0.22 mag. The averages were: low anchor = 12.2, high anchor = 12.1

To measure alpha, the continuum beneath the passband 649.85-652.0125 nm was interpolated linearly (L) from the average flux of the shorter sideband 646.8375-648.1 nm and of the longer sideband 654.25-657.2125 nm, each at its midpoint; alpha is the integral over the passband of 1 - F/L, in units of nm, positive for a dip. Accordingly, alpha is 0.23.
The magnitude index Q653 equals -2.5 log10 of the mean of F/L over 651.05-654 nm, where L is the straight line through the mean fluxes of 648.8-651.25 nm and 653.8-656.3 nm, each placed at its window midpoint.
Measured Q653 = 0.13 mag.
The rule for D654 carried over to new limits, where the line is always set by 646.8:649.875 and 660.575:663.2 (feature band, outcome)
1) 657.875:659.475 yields -0.45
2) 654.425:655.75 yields -0.22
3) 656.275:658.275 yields -0.48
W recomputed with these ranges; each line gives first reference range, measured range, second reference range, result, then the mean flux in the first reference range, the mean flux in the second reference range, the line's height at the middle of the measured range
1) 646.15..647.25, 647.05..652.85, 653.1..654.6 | 0.05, 12.9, 12.7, 12.8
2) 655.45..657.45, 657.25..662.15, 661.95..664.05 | 0.08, 16.1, 12.2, 14.2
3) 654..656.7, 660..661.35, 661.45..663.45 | 0.11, 15.9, 12.2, 13.2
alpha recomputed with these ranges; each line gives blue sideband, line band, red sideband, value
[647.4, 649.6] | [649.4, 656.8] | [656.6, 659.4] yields -0.08 nm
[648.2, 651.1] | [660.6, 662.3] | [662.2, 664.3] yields 0.04 nm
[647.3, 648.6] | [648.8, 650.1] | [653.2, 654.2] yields 0.01 nm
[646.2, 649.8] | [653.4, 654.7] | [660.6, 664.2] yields -0.11 nm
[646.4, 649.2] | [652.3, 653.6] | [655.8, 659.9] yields 0.20 nm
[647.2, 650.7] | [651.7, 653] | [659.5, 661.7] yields 0.01 nm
